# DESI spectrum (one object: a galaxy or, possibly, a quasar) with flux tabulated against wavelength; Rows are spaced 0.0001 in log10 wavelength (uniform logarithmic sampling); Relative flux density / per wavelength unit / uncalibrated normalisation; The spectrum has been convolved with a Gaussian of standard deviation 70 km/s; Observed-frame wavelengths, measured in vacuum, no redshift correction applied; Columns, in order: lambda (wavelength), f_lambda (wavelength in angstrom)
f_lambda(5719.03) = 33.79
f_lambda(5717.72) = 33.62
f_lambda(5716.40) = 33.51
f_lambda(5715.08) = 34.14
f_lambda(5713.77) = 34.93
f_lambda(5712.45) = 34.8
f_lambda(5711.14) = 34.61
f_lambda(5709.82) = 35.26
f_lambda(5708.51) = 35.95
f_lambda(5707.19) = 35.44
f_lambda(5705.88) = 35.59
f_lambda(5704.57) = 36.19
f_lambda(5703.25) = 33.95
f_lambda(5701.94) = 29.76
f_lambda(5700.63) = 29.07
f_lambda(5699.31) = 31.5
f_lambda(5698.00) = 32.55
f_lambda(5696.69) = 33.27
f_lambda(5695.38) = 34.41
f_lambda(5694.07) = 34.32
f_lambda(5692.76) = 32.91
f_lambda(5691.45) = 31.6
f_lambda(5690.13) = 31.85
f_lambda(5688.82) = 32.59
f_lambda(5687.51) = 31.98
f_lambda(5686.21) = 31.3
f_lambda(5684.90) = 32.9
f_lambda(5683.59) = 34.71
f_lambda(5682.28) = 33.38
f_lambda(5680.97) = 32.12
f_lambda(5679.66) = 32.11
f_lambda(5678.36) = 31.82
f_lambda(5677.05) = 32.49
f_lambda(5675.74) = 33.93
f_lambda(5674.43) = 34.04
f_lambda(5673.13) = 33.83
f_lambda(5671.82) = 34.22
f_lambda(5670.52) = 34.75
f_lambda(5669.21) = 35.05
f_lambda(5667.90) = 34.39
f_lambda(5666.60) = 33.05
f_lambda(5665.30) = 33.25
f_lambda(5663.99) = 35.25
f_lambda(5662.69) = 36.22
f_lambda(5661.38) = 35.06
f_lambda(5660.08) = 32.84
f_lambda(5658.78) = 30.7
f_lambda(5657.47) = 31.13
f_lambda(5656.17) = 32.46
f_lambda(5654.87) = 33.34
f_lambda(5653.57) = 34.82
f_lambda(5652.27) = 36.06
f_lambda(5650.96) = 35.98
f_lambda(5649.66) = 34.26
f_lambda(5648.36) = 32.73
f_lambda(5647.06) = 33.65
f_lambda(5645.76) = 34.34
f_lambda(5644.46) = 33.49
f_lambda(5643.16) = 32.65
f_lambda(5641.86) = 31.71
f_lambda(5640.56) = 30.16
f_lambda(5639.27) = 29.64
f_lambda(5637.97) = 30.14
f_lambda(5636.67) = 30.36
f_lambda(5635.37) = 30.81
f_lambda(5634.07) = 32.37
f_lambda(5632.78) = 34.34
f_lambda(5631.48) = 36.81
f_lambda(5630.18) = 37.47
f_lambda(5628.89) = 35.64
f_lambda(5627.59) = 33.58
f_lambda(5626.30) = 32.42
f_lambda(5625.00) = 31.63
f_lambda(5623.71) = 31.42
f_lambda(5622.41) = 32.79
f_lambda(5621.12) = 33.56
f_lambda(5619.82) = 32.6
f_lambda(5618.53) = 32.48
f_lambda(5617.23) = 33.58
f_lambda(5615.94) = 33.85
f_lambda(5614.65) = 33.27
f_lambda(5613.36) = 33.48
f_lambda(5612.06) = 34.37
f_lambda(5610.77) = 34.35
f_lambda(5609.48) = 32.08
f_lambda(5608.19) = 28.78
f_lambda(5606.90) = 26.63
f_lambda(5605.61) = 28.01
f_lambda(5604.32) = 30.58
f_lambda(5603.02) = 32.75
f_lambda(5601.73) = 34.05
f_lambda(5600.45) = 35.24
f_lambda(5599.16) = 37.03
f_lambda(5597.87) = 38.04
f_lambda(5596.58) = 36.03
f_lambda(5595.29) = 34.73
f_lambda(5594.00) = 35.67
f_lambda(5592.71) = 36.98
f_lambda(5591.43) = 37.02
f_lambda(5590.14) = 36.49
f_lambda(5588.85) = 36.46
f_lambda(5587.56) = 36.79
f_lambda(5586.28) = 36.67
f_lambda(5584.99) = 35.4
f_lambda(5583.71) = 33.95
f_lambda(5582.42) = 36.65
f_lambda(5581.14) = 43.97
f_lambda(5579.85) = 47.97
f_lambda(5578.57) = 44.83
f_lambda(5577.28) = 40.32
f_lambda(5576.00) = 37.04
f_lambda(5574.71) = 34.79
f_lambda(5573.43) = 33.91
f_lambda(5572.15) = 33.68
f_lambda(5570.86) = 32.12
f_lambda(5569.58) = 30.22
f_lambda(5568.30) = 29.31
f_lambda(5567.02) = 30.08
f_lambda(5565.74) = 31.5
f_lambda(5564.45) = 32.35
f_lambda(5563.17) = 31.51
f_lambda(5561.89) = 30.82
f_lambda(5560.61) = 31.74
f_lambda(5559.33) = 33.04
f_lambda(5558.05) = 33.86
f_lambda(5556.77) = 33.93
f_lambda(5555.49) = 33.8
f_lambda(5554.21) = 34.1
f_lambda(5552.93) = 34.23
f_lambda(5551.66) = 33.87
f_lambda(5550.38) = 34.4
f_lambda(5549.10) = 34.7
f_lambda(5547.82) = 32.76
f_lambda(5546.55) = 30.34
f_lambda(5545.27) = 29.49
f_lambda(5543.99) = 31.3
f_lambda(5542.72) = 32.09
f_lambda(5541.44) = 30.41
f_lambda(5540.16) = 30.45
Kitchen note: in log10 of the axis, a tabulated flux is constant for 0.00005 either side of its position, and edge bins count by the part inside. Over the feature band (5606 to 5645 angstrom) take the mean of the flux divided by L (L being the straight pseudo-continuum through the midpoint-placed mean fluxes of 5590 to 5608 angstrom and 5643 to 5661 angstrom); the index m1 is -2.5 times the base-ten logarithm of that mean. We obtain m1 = 0.04 mag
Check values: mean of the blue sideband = 34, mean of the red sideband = 33.5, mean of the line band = 32.5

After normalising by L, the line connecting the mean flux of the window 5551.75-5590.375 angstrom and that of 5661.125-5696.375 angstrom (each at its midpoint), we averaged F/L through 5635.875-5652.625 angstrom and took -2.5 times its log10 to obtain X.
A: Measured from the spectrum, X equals 0.04 mag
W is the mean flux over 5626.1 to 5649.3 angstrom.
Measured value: 32.9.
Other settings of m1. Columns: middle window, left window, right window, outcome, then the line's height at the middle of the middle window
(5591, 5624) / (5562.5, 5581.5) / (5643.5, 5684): 0.04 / 34.8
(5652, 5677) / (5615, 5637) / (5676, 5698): -0.03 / 33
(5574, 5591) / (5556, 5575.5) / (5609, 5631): -0.18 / 32.6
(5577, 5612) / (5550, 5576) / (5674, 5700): -0.10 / 32.8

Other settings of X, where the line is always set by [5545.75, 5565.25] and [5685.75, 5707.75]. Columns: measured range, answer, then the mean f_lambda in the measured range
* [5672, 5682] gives -0.003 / 33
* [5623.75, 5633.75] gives -0.045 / 34.3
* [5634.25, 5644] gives 0.068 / 30.9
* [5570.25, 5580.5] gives -0.156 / 38.1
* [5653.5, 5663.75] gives -0.014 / 33.3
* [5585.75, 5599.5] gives -0.112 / 36.5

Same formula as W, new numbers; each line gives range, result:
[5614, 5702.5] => 33.1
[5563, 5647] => 34.1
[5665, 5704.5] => 32.9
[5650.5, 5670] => 33.9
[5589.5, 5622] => 33.7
